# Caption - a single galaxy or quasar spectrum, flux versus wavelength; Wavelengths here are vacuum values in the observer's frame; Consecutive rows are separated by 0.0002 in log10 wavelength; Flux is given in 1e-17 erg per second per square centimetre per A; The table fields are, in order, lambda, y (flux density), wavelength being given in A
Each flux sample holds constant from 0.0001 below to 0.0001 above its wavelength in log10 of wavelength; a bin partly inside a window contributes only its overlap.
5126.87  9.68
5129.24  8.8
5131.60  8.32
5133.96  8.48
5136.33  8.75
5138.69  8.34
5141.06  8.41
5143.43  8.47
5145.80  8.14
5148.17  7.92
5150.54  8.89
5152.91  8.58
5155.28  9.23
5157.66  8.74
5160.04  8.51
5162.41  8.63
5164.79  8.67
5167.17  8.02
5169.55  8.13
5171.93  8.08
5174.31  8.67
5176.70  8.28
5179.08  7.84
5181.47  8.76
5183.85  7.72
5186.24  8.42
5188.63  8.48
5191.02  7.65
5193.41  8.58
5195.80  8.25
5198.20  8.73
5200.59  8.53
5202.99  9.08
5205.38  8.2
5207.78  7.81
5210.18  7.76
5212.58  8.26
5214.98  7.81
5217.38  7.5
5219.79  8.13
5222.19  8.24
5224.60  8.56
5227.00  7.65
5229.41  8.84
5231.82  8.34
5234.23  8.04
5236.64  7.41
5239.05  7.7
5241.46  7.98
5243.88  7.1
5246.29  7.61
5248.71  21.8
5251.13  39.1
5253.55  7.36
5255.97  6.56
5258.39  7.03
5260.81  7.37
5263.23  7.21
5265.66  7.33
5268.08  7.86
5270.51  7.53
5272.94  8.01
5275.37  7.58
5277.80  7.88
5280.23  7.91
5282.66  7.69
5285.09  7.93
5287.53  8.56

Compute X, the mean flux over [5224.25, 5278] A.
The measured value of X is 9.7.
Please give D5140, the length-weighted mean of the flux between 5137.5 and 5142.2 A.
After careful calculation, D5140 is 8.38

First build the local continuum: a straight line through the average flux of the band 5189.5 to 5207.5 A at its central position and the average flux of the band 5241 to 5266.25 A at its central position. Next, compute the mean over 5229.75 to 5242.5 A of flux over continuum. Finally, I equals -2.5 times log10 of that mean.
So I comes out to 0.315 mag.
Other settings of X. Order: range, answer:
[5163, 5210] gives 8.3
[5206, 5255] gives 10.1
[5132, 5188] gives 8.42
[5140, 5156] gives 8.5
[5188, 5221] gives 8.19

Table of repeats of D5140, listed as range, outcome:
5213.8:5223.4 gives 7.92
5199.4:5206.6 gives 8.6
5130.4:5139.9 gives 8.48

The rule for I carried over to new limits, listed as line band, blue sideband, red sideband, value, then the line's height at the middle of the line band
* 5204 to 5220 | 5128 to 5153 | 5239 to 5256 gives 0.46 mag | 12.1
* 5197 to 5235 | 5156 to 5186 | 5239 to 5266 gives 0.22 mag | 10.1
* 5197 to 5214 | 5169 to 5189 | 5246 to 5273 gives 0.12 mag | 9.32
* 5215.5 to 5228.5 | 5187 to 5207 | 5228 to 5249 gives 0.09 mag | 8.69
